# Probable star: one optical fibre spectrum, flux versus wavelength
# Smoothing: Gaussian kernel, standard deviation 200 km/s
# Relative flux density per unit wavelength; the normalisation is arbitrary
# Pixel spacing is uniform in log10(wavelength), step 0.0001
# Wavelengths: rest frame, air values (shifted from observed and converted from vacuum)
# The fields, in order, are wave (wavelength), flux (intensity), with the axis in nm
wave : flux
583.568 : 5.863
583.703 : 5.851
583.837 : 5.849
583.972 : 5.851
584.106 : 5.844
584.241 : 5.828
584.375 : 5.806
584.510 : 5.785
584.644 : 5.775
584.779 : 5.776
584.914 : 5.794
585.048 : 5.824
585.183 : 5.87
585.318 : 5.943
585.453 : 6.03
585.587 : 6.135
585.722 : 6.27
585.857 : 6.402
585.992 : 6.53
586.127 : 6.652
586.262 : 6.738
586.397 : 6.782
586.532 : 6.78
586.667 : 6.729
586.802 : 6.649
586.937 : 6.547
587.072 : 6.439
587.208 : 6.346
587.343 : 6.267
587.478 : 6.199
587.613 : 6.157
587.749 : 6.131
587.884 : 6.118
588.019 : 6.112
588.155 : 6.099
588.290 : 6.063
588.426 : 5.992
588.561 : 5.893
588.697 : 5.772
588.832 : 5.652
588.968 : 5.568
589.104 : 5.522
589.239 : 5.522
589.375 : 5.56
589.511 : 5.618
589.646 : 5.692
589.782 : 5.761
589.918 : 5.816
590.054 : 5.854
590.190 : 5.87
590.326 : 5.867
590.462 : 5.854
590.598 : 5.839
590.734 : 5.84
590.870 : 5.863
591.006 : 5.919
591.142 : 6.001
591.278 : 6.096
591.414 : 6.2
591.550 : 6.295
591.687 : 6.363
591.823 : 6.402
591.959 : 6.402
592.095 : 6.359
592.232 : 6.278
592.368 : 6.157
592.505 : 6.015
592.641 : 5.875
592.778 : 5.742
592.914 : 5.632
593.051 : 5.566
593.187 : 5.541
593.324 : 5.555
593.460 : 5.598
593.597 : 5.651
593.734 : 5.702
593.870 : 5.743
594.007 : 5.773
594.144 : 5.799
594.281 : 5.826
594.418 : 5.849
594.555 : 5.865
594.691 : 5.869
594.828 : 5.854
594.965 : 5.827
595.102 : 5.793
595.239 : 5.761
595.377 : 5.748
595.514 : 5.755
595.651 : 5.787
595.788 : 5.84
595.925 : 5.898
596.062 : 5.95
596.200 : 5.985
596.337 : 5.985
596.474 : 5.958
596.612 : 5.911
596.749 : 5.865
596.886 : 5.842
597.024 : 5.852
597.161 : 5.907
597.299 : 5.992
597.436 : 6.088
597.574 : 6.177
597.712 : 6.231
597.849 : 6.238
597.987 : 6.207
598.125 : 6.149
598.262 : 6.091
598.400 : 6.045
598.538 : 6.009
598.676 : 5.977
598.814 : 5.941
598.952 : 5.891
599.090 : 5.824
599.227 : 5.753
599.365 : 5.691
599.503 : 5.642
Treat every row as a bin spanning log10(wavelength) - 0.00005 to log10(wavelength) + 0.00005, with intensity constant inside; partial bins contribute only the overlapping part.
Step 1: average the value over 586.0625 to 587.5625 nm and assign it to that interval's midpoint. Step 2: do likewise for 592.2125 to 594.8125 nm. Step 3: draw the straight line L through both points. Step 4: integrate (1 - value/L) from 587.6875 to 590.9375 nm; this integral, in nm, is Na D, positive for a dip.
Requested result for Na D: 0.228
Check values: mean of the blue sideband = 6.55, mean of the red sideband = 5.78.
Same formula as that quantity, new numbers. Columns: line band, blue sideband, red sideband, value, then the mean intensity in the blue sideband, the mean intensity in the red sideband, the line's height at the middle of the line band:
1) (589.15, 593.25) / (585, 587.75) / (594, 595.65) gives 0.08 nm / 6.36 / 5.81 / 6.05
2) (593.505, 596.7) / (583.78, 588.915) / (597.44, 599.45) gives 0.12 nm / 6.14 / 6.02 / 6.05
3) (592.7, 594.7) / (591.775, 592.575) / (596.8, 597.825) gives 0.16 nm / 6.27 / 6.02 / 6.19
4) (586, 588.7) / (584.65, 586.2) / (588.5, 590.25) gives -0.20 nm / 6.1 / 5.7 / 5.9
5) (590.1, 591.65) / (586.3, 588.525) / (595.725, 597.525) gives 0.05 nm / 6.34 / 5.93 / 6.19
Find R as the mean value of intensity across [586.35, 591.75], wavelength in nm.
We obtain 6.04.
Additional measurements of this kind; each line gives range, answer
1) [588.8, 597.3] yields 5.86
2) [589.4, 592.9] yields 5.99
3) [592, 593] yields 6.01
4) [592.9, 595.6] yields 5.74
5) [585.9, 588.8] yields 6.33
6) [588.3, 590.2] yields 5.73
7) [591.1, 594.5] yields 5.94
